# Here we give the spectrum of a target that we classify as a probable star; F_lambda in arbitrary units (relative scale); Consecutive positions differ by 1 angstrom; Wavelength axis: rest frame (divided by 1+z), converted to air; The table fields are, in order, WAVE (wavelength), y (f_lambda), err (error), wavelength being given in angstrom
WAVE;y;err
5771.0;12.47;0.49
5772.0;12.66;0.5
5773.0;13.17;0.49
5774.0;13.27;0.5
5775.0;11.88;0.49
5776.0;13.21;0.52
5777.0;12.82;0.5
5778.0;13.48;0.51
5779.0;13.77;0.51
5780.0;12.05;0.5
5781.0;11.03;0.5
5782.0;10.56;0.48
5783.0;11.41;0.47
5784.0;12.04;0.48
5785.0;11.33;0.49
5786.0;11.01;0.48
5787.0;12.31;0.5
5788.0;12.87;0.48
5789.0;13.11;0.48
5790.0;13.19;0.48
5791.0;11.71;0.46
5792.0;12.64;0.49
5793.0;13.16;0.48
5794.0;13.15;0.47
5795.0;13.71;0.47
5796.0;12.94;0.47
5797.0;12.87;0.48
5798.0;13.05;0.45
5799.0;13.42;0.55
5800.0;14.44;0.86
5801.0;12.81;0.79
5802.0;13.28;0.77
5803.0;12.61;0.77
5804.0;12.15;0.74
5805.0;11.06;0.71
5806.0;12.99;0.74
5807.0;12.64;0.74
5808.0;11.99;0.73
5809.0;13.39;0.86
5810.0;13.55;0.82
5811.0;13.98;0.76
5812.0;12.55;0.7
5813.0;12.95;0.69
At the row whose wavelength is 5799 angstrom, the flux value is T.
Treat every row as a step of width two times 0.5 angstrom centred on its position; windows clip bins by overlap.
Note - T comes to 13.42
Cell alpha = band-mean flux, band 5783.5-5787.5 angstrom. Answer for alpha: 11.7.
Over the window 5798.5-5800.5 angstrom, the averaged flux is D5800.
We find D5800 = 13.9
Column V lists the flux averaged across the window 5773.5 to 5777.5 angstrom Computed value 12.8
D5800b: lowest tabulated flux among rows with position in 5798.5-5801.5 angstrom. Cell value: 12.81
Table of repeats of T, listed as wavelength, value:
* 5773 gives 13.17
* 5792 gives 12.64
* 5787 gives 12.31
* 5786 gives 11.01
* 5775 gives 11.88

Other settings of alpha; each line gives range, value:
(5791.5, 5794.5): 13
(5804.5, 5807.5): 12.2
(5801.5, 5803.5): 12.9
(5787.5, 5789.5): 13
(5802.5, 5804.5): 12.4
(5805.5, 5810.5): 12.9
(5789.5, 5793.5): 12.7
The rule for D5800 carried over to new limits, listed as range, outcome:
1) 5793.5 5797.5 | 13.2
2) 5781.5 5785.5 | 11.3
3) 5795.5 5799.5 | 13.1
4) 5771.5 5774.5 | 13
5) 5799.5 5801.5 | 13.6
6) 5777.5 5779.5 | 13.6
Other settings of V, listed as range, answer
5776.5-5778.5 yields 13.2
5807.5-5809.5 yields 12.7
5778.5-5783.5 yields 11.8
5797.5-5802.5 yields 13.4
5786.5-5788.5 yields 12.6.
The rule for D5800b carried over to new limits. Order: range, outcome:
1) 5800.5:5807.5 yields 11.06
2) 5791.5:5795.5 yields 12.64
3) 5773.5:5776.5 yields 11.88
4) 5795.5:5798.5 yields 12.87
